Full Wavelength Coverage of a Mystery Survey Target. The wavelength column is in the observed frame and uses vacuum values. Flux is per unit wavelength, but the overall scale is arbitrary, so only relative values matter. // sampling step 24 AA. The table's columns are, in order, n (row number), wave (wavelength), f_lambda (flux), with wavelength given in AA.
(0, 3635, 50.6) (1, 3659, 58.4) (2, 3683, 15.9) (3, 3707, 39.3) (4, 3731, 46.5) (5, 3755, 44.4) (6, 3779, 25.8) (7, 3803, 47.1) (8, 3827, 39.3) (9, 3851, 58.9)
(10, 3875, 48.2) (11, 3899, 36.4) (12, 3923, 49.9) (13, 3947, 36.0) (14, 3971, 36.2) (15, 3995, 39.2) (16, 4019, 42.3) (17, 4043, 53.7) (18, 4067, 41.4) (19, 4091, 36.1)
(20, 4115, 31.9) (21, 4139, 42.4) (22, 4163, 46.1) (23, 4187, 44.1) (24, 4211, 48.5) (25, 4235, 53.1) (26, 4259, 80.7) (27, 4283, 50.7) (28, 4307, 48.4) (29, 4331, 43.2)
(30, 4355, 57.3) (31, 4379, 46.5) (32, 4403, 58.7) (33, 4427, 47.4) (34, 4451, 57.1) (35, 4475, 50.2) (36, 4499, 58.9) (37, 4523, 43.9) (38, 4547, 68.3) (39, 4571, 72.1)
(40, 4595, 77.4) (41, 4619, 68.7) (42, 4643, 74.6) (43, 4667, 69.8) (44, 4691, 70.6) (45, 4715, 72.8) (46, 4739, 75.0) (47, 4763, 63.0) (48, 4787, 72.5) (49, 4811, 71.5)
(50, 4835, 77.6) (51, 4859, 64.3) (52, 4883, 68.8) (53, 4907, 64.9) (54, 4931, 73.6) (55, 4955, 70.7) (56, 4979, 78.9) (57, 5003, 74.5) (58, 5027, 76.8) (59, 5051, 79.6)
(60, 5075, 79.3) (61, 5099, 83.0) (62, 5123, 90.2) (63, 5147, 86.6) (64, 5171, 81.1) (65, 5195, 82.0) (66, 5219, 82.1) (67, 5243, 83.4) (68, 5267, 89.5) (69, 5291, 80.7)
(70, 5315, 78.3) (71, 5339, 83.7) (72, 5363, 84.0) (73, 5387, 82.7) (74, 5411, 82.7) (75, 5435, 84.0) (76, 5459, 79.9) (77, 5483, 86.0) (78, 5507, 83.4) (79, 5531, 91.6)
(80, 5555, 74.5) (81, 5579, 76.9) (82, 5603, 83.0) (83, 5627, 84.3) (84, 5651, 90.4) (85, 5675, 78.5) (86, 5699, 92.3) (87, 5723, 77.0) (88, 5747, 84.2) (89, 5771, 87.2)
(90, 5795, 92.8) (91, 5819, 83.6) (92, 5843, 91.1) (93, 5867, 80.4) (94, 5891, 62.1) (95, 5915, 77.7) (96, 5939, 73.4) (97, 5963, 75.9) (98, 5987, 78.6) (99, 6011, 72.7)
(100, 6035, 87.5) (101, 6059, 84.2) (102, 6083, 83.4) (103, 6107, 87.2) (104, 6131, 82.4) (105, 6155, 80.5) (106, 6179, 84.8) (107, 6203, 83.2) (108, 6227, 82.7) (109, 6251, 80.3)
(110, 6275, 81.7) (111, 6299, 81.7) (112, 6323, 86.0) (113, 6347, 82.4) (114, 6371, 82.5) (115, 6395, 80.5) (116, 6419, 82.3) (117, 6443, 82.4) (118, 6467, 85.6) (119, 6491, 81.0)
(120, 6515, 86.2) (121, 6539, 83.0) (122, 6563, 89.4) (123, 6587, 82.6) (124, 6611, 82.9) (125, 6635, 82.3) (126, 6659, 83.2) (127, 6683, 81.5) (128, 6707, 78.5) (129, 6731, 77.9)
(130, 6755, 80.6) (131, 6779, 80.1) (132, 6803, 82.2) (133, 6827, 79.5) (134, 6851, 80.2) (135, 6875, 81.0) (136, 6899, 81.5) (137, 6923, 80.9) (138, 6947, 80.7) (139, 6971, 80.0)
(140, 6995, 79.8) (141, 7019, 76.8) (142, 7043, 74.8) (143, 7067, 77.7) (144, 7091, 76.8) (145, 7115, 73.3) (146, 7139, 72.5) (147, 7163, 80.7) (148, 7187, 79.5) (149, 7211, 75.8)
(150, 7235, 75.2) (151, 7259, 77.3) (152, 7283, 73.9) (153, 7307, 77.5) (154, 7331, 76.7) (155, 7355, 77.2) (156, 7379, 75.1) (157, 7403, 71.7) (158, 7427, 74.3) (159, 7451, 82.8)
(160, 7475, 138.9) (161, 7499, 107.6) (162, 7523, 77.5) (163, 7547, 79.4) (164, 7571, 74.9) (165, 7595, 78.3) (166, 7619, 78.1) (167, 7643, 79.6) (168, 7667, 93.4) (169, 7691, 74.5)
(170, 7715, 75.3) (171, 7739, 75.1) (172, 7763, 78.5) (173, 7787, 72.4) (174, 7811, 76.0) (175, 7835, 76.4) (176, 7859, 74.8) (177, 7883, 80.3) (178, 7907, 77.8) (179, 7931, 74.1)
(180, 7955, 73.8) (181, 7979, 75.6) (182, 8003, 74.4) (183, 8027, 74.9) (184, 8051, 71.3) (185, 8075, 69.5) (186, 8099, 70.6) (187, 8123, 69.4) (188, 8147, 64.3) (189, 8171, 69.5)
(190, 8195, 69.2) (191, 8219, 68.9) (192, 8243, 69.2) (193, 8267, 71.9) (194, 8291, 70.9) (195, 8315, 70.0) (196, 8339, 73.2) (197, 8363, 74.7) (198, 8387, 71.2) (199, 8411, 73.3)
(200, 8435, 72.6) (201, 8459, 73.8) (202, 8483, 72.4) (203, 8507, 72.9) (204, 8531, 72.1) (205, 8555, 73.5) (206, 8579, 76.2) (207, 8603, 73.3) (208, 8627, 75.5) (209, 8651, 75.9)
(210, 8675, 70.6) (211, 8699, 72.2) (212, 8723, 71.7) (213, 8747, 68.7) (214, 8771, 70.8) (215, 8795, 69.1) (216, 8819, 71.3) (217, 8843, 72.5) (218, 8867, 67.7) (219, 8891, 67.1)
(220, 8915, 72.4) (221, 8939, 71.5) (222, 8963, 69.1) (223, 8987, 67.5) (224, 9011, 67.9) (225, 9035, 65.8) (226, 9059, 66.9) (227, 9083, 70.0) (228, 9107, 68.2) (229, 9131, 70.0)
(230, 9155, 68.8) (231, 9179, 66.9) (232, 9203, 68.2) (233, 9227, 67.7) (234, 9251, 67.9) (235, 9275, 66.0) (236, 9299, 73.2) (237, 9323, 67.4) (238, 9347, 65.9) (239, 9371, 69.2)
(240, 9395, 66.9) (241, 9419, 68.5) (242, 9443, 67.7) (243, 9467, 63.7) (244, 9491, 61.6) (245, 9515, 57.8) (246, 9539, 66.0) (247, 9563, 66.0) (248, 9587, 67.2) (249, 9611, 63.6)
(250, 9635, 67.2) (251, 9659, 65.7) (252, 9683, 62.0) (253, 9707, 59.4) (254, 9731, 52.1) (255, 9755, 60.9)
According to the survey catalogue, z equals 0.139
